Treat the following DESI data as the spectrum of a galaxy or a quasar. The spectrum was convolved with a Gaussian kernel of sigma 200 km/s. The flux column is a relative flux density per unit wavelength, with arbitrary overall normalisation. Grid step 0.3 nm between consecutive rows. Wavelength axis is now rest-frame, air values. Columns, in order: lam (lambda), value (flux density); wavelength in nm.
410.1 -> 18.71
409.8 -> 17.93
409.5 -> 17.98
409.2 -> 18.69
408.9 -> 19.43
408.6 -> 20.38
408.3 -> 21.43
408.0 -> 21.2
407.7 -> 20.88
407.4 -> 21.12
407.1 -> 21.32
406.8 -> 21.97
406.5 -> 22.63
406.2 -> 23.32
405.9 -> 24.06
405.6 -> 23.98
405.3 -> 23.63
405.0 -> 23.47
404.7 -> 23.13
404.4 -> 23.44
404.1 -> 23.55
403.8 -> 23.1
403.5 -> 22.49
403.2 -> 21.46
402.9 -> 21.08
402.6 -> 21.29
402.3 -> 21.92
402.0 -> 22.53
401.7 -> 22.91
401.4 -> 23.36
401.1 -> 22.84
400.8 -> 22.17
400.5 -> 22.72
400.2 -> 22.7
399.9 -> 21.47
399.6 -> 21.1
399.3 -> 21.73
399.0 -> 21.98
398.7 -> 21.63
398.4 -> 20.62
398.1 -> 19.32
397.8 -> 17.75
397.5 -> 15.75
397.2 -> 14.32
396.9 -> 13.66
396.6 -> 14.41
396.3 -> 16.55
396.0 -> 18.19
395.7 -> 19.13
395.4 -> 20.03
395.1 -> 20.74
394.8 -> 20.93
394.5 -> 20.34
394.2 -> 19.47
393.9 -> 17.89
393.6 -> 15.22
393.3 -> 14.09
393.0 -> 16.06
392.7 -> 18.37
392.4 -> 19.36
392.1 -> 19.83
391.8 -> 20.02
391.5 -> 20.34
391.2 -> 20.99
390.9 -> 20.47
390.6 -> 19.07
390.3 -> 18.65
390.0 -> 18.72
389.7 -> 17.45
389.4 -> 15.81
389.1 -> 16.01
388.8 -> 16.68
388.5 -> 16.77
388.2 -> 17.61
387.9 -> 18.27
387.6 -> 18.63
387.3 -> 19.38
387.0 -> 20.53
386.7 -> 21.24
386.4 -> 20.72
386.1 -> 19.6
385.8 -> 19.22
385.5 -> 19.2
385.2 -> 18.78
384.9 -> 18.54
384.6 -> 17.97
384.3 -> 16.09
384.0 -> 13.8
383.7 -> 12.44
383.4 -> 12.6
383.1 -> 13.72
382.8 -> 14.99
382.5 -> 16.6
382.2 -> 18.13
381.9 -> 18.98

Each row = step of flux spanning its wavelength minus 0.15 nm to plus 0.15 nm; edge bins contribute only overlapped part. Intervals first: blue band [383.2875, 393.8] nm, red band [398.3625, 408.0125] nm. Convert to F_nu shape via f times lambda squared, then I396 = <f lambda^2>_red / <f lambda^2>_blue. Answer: 1.34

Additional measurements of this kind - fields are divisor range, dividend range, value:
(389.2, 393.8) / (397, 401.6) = 1.17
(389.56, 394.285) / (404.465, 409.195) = 1.28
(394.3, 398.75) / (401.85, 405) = 1.28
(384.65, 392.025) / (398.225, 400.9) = 1.22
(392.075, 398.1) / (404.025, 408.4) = 1.36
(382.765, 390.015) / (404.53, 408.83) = 1.42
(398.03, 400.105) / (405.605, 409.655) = 1.04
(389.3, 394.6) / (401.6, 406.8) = 1.31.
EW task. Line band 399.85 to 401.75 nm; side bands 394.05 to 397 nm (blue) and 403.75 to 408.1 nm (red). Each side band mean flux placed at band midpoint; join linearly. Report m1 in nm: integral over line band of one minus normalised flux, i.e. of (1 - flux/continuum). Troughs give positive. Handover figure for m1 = -0.19 nm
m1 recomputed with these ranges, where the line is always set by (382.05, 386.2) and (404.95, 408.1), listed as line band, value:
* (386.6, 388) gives -0.18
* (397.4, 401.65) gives -0.11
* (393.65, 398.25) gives 0.42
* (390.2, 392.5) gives -0.18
